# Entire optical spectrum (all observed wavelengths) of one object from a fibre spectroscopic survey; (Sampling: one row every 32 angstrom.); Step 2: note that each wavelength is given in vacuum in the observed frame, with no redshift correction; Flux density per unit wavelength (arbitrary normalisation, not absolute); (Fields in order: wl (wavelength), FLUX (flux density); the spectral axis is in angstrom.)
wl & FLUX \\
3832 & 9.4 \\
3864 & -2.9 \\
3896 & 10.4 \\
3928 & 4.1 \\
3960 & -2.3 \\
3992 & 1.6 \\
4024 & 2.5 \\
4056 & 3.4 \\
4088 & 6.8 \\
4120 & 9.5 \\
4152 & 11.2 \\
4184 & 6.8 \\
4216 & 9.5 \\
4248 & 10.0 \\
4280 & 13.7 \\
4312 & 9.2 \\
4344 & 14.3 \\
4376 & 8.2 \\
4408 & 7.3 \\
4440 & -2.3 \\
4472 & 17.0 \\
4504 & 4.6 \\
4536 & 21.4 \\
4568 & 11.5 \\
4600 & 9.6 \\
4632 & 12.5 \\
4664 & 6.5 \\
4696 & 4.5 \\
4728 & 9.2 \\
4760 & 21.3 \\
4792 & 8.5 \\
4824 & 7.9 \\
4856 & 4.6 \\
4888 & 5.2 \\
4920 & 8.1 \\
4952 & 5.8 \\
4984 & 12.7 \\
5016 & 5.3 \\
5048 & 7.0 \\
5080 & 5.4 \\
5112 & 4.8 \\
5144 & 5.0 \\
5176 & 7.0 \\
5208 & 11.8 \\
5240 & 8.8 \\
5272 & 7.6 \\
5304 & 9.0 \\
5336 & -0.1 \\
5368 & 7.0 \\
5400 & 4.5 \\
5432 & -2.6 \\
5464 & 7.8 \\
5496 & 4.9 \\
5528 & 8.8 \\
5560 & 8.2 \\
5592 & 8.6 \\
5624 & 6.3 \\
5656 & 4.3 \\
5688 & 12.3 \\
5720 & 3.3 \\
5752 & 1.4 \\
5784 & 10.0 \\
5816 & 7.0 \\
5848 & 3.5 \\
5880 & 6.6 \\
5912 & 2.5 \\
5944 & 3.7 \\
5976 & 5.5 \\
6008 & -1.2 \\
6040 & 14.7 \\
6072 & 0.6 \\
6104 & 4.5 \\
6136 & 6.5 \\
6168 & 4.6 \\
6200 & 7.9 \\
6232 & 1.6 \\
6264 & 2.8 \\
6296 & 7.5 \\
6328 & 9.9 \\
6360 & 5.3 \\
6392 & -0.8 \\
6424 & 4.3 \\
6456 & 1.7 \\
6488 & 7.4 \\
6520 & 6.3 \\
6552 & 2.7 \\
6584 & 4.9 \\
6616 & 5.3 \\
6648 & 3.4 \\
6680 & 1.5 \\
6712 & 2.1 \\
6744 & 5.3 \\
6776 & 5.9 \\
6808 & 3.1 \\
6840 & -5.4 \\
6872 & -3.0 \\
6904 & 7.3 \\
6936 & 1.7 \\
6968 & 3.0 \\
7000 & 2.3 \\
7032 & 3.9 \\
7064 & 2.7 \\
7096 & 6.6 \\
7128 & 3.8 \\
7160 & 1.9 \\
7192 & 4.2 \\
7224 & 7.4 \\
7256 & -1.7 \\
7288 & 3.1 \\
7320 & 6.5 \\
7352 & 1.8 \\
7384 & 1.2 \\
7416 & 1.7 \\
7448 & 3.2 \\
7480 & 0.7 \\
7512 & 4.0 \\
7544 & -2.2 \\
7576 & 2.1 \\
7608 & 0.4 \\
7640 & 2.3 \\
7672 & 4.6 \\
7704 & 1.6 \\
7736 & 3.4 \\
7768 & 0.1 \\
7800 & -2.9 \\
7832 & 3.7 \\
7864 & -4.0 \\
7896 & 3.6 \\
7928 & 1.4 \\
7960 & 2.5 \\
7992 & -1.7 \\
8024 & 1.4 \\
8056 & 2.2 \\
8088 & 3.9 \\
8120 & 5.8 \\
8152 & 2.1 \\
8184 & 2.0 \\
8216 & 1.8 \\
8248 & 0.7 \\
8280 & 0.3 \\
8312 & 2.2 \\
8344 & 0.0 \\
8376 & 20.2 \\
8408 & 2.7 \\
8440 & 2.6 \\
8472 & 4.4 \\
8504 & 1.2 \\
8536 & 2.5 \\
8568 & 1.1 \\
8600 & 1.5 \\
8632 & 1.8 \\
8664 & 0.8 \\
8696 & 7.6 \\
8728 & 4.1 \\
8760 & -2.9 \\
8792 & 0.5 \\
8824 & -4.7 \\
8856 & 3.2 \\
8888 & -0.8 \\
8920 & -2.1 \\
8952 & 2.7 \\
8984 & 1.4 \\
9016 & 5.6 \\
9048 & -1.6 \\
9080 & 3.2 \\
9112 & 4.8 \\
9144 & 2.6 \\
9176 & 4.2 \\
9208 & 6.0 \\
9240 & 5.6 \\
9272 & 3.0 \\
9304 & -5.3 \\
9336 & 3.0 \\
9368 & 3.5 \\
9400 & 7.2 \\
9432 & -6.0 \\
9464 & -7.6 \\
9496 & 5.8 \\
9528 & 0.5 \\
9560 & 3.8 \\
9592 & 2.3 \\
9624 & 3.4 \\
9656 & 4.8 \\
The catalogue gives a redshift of 1.244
